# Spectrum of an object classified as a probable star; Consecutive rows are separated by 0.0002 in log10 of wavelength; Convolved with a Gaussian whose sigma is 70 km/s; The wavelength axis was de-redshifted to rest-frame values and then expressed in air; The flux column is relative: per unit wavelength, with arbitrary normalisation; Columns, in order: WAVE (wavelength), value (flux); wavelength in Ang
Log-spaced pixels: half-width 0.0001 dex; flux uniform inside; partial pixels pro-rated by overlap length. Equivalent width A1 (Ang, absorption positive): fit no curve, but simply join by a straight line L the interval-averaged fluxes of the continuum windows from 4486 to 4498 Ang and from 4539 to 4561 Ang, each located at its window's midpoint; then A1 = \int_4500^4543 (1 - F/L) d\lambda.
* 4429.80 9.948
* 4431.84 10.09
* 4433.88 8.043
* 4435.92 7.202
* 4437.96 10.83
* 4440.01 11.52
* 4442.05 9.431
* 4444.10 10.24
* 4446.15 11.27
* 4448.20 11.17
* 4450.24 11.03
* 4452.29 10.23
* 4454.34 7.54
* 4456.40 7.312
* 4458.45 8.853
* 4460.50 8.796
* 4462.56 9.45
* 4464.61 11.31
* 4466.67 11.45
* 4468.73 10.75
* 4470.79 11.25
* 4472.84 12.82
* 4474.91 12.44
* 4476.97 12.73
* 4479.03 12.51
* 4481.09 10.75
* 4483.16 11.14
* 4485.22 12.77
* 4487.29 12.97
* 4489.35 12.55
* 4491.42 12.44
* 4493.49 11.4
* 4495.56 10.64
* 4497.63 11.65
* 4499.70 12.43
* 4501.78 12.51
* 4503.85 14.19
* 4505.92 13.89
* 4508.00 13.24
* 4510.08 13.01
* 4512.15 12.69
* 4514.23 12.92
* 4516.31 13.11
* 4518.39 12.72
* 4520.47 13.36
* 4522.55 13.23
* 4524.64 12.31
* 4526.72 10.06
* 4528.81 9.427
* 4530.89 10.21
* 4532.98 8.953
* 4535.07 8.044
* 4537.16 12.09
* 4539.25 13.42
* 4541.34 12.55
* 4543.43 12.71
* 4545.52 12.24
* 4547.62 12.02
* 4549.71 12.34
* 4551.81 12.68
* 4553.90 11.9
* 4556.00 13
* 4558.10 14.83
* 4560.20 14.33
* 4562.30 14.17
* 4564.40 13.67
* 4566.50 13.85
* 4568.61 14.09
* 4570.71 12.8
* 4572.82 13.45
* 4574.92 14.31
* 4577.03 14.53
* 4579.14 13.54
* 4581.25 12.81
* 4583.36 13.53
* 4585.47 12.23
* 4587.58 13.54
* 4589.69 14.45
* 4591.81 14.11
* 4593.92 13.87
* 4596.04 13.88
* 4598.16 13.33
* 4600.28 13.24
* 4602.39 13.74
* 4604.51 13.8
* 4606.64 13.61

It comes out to 1.1 Ang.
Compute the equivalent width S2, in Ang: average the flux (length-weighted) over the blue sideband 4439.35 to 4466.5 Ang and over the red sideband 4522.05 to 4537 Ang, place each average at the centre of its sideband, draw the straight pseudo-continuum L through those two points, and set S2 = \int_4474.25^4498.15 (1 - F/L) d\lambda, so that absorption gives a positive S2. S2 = -4.6 Ang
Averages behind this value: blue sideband 9.89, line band 12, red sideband 10.3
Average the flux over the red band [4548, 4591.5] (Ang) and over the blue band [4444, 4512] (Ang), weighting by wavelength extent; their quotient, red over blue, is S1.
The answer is 1.18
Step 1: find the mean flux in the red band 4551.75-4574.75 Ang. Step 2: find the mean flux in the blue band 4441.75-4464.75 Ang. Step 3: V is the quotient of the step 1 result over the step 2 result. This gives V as 1.41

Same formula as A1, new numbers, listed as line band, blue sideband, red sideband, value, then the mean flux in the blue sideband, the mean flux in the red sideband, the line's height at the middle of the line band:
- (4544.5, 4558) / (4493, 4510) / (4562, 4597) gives 0.8 Ang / 12.6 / 13.7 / 13.3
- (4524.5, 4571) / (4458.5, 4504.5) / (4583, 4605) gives 2.2 Ang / 11.7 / 13.6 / 12.8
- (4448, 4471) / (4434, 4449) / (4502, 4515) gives 2.3 Ang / 10.1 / 13.3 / 10.9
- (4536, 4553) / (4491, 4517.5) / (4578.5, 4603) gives 0.7 Ang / 12.6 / 13.5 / 13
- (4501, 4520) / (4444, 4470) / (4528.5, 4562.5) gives -3.3 Ang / 9.95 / 12.1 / 11.2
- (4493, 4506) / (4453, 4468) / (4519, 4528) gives -1.4 Ang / 9.29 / 12.2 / 11.1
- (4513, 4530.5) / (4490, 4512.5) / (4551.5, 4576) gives 1.1 Ang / 12.5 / 13.6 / 12.9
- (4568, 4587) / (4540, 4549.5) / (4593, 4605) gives -0.5 Ang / 12.4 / 13.6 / 13.2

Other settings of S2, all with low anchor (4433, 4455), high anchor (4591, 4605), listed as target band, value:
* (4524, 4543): 2.05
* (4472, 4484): -1.47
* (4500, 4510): -1.68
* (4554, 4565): -0.93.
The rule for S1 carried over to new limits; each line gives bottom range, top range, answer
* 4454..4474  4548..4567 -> 1.33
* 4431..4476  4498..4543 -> 1.19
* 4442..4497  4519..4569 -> 1.12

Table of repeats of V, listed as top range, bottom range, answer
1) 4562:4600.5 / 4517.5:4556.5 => 1.16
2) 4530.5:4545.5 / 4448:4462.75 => 1.23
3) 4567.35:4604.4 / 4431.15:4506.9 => 1.24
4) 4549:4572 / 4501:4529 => 1.06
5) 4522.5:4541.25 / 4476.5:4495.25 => 0.90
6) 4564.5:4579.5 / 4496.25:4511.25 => 1.07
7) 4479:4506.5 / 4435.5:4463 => 1.26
